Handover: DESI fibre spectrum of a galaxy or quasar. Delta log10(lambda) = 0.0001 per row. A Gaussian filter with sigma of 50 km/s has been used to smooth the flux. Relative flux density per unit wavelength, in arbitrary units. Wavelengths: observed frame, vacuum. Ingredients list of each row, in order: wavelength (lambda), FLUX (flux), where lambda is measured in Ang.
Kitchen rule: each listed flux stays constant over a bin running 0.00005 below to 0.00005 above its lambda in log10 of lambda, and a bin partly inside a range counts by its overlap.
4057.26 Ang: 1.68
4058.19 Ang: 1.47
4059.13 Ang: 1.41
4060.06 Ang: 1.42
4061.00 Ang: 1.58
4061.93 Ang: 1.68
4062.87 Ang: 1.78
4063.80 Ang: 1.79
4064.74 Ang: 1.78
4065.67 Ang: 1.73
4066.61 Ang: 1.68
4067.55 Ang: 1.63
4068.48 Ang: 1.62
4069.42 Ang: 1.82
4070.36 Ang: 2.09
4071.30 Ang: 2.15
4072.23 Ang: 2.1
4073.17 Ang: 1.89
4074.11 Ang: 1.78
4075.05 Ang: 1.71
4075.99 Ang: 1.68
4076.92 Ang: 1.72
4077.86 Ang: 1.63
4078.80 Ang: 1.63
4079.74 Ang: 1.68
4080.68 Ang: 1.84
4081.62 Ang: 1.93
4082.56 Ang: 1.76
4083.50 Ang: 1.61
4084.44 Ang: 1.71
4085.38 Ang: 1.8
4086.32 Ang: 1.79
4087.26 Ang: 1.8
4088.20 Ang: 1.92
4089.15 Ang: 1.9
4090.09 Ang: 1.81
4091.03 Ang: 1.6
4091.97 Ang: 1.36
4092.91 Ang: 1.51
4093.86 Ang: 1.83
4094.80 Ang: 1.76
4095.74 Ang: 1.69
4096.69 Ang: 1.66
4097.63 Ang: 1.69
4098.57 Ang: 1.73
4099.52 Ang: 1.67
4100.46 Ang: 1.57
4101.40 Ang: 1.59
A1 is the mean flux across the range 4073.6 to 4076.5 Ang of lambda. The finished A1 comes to 1.73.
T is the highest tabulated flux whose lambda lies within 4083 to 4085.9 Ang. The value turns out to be 1.8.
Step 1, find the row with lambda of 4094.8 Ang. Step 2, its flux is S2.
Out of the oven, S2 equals 1.76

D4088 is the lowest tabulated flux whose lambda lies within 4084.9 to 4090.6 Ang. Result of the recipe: 1.79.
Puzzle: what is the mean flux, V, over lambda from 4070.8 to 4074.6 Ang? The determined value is 1.98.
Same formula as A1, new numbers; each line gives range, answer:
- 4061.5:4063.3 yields 1.73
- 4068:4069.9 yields 1.72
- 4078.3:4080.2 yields 1.65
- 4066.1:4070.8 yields 1.76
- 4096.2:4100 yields 1.69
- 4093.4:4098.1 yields 1.73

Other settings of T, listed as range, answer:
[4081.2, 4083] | 1.93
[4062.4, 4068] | 1.79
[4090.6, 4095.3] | 1.83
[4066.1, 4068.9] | 1.68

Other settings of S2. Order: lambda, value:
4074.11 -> 1.78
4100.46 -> 1.57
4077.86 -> 1.63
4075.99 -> 1.68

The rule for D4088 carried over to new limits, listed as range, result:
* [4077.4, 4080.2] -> 1.63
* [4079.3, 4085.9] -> 1.61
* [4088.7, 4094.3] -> 1.36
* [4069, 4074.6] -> 1.78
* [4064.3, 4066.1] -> 1.73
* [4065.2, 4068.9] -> 1.62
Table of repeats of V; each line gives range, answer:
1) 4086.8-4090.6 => 1.85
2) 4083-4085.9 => 1.71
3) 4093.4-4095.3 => 1.8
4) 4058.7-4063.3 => 1.57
